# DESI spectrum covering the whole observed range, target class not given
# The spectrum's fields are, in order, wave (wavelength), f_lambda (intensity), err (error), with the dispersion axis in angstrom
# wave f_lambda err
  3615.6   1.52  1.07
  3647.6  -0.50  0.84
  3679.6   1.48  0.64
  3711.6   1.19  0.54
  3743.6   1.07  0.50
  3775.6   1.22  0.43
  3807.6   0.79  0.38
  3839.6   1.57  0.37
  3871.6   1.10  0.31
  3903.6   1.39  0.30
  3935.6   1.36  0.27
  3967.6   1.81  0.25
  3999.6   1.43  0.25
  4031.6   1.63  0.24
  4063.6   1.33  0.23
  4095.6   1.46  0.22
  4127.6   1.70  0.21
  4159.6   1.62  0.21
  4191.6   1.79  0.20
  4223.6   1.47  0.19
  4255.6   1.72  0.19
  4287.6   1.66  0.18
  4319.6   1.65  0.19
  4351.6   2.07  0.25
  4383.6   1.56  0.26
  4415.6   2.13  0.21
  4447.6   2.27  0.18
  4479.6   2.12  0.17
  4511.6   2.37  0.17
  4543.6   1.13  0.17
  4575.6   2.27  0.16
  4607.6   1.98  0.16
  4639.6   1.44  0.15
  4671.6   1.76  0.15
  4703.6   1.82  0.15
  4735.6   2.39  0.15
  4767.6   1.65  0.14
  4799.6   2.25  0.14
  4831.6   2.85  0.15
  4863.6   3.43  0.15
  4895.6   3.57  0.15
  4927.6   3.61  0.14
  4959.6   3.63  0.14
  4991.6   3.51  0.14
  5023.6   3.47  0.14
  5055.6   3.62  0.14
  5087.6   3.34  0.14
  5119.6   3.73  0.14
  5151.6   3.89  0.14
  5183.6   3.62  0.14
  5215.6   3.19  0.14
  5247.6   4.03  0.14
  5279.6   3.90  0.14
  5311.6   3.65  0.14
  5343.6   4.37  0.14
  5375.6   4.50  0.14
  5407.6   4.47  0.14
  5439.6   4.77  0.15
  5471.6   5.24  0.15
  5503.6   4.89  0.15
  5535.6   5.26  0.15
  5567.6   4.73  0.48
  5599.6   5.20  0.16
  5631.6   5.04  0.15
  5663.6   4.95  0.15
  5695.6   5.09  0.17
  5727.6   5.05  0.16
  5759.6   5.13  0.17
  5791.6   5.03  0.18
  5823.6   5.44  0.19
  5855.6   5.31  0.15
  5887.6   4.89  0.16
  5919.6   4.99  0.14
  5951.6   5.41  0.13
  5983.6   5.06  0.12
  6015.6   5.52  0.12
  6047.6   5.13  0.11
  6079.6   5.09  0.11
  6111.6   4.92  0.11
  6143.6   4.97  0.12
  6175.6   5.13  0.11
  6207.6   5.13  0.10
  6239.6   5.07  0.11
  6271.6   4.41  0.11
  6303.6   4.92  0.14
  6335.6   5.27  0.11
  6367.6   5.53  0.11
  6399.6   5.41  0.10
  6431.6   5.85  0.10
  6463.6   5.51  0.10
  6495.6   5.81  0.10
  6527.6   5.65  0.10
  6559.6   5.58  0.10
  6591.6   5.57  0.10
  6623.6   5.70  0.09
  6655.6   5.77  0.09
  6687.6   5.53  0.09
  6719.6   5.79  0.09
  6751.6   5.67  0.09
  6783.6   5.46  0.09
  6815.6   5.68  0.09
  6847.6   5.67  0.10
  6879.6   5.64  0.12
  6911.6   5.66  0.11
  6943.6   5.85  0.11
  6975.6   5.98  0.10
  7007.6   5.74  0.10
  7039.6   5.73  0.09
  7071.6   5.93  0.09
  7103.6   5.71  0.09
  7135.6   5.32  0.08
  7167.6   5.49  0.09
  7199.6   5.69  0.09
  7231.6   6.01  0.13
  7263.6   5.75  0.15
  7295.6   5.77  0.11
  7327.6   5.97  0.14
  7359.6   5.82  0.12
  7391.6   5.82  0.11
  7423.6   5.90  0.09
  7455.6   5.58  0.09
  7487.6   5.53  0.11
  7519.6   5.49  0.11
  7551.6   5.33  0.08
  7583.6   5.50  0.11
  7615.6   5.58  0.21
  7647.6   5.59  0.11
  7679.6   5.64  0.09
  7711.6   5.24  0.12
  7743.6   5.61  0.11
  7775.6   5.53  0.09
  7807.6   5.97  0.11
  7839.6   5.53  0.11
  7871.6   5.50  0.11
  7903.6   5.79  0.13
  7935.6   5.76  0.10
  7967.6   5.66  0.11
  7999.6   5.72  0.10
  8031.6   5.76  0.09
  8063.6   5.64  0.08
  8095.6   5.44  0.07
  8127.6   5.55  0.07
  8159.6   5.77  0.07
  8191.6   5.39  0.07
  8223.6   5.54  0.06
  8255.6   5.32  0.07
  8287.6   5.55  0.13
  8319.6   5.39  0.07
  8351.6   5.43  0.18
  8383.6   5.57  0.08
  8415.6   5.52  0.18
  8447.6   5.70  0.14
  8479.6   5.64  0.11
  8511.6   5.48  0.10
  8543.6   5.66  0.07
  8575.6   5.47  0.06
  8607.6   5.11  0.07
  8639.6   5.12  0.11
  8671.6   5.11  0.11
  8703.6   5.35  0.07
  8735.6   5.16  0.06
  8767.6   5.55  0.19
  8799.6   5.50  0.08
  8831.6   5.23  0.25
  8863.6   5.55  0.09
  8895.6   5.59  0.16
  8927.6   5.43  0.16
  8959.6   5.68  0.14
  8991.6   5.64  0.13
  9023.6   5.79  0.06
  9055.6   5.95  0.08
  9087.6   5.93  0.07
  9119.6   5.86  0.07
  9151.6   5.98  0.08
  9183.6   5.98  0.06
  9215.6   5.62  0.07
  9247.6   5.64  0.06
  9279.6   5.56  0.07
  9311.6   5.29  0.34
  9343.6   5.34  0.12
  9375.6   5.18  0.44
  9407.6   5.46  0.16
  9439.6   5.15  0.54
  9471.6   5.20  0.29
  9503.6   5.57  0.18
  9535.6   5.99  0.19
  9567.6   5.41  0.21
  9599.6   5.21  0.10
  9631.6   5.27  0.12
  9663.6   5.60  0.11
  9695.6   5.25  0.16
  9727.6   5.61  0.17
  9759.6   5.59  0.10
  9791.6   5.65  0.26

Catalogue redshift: 0.21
